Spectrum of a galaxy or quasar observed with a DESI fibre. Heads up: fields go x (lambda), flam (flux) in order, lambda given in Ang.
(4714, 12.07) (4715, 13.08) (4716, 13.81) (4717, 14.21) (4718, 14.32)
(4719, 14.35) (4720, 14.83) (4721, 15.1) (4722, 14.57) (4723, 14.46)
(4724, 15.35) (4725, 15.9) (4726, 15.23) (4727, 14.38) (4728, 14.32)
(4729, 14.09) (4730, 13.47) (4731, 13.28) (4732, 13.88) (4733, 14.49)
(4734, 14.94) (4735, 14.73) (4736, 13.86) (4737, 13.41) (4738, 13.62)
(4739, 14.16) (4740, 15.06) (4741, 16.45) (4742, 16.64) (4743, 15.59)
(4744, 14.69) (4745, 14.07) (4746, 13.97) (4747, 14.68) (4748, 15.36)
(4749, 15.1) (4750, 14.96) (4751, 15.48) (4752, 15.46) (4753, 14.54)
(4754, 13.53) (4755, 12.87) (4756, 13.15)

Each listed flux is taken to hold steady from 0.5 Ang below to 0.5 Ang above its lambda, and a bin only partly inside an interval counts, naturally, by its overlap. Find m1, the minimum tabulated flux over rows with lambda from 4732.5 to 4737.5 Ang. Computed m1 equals 13.41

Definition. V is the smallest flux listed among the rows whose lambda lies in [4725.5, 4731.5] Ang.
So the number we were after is 13.28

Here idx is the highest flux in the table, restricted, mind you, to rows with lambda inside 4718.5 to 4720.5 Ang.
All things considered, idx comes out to 14.83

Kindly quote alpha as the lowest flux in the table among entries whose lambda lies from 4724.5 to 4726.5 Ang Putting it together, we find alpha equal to 15.23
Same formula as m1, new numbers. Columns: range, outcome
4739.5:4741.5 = 15.06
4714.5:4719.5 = 13.08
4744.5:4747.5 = 13.97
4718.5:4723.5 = 14.35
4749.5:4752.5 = 14.96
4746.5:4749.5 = 14.68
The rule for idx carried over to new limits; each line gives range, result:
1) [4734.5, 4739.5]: 14.73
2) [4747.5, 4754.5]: 15.48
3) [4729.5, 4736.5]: 14.94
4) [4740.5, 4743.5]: 16.64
